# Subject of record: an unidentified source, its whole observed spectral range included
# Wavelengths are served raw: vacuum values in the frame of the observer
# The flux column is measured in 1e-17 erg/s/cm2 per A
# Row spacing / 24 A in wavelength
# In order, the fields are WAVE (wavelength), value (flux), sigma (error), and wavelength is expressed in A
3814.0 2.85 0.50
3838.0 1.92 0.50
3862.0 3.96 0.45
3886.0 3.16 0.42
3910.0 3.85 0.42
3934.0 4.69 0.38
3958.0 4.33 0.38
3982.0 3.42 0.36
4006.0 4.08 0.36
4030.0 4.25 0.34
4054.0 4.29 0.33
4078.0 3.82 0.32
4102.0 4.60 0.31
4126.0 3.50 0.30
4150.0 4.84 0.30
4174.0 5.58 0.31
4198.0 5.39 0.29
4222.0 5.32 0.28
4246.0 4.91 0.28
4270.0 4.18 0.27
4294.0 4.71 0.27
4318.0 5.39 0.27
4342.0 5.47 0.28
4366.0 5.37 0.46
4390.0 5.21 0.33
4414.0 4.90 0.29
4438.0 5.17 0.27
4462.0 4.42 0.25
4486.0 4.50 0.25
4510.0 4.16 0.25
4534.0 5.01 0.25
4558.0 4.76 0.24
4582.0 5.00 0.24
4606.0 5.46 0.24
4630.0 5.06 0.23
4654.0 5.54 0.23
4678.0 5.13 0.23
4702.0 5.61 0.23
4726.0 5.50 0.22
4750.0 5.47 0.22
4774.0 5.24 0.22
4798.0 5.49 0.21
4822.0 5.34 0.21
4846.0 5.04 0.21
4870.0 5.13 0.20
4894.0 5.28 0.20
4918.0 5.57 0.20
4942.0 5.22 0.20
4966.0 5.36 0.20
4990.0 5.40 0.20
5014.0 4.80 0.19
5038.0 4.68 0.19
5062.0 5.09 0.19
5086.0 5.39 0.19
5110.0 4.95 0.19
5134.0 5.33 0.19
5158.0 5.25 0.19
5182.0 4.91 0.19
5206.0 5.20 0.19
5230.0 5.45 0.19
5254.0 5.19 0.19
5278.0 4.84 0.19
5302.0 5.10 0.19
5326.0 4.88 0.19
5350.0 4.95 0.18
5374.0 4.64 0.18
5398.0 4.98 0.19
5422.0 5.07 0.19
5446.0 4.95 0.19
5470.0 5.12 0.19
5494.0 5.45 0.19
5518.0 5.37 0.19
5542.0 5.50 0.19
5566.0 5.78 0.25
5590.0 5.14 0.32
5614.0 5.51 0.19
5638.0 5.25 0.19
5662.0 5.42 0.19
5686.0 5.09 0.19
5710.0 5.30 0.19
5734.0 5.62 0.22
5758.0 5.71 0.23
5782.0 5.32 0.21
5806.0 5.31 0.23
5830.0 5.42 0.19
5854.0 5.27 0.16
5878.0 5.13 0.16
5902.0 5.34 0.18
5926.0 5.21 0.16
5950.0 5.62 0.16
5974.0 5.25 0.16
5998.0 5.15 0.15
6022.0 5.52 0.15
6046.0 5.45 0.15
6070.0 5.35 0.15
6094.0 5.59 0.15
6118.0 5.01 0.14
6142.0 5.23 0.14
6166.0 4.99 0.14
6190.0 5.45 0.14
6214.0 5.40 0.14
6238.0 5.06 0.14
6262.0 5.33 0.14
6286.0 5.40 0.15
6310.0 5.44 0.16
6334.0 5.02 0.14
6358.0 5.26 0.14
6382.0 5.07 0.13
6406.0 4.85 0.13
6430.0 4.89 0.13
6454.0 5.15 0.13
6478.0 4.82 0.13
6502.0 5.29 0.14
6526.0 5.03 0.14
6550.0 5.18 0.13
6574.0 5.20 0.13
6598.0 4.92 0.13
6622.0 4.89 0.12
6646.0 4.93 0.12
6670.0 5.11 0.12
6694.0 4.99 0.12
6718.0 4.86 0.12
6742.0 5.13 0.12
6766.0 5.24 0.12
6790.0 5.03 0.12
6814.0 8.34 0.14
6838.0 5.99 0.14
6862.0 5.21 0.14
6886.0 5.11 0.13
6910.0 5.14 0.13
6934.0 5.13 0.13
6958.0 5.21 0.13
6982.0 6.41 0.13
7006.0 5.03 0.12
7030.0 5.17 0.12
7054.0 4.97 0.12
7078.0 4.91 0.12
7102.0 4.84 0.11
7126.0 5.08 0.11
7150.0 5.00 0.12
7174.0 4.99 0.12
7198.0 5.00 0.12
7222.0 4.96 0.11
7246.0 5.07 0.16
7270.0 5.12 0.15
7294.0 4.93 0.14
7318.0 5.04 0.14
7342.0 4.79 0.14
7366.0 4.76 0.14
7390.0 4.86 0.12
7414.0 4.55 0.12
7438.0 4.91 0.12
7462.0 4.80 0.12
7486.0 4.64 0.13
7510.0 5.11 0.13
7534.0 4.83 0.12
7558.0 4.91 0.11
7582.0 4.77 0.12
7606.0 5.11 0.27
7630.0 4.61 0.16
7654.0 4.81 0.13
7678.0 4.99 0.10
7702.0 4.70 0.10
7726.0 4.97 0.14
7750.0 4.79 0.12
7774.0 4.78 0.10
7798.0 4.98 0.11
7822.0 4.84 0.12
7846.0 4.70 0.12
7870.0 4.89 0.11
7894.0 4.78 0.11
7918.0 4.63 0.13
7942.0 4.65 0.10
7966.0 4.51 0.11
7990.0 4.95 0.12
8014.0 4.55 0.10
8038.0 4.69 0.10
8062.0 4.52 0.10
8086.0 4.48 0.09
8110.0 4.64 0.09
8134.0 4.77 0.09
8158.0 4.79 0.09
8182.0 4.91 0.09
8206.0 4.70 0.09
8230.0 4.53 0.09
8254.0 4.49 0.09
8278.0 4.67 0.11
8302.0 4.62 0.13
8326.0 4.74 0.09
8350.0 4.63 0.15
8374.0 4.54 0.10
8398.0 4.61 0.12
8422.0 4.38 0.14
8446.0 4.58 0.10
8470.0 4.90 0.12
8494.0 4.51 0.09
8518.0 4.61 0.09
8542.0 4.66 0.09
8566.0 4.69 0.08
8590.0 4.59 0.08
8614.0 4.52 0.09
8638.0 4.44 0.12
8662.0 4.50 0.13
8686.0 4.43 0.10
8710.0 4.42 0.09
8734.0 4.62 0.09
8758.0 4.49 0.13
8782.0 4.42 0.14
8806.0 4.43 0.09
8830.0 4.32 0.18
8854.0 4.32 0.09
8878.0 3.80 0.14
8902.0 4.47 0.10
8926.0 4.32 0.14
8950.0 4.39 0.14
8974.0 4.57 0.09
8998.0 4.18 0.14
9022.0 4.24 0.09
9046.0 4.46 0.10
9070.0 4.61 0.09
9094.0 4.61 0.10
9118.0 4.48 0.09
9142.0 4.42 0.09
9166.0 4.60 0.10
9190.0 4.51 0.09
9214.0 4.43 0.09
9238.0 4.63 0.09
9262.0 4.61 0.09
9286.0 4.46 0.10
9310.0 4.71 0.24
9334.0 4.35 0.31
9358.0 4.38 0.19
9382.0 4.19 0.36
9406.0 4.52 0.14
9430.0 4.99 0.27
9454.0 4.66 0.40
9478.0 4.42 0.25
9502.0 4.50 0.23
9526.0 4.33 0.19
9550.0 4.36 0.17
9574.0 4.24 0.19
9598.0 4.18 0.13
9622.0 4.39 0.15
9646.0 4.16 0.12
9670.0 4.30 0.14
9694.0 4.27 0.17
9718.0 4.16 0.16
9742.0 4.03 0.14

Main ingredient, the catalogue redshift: 0.039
